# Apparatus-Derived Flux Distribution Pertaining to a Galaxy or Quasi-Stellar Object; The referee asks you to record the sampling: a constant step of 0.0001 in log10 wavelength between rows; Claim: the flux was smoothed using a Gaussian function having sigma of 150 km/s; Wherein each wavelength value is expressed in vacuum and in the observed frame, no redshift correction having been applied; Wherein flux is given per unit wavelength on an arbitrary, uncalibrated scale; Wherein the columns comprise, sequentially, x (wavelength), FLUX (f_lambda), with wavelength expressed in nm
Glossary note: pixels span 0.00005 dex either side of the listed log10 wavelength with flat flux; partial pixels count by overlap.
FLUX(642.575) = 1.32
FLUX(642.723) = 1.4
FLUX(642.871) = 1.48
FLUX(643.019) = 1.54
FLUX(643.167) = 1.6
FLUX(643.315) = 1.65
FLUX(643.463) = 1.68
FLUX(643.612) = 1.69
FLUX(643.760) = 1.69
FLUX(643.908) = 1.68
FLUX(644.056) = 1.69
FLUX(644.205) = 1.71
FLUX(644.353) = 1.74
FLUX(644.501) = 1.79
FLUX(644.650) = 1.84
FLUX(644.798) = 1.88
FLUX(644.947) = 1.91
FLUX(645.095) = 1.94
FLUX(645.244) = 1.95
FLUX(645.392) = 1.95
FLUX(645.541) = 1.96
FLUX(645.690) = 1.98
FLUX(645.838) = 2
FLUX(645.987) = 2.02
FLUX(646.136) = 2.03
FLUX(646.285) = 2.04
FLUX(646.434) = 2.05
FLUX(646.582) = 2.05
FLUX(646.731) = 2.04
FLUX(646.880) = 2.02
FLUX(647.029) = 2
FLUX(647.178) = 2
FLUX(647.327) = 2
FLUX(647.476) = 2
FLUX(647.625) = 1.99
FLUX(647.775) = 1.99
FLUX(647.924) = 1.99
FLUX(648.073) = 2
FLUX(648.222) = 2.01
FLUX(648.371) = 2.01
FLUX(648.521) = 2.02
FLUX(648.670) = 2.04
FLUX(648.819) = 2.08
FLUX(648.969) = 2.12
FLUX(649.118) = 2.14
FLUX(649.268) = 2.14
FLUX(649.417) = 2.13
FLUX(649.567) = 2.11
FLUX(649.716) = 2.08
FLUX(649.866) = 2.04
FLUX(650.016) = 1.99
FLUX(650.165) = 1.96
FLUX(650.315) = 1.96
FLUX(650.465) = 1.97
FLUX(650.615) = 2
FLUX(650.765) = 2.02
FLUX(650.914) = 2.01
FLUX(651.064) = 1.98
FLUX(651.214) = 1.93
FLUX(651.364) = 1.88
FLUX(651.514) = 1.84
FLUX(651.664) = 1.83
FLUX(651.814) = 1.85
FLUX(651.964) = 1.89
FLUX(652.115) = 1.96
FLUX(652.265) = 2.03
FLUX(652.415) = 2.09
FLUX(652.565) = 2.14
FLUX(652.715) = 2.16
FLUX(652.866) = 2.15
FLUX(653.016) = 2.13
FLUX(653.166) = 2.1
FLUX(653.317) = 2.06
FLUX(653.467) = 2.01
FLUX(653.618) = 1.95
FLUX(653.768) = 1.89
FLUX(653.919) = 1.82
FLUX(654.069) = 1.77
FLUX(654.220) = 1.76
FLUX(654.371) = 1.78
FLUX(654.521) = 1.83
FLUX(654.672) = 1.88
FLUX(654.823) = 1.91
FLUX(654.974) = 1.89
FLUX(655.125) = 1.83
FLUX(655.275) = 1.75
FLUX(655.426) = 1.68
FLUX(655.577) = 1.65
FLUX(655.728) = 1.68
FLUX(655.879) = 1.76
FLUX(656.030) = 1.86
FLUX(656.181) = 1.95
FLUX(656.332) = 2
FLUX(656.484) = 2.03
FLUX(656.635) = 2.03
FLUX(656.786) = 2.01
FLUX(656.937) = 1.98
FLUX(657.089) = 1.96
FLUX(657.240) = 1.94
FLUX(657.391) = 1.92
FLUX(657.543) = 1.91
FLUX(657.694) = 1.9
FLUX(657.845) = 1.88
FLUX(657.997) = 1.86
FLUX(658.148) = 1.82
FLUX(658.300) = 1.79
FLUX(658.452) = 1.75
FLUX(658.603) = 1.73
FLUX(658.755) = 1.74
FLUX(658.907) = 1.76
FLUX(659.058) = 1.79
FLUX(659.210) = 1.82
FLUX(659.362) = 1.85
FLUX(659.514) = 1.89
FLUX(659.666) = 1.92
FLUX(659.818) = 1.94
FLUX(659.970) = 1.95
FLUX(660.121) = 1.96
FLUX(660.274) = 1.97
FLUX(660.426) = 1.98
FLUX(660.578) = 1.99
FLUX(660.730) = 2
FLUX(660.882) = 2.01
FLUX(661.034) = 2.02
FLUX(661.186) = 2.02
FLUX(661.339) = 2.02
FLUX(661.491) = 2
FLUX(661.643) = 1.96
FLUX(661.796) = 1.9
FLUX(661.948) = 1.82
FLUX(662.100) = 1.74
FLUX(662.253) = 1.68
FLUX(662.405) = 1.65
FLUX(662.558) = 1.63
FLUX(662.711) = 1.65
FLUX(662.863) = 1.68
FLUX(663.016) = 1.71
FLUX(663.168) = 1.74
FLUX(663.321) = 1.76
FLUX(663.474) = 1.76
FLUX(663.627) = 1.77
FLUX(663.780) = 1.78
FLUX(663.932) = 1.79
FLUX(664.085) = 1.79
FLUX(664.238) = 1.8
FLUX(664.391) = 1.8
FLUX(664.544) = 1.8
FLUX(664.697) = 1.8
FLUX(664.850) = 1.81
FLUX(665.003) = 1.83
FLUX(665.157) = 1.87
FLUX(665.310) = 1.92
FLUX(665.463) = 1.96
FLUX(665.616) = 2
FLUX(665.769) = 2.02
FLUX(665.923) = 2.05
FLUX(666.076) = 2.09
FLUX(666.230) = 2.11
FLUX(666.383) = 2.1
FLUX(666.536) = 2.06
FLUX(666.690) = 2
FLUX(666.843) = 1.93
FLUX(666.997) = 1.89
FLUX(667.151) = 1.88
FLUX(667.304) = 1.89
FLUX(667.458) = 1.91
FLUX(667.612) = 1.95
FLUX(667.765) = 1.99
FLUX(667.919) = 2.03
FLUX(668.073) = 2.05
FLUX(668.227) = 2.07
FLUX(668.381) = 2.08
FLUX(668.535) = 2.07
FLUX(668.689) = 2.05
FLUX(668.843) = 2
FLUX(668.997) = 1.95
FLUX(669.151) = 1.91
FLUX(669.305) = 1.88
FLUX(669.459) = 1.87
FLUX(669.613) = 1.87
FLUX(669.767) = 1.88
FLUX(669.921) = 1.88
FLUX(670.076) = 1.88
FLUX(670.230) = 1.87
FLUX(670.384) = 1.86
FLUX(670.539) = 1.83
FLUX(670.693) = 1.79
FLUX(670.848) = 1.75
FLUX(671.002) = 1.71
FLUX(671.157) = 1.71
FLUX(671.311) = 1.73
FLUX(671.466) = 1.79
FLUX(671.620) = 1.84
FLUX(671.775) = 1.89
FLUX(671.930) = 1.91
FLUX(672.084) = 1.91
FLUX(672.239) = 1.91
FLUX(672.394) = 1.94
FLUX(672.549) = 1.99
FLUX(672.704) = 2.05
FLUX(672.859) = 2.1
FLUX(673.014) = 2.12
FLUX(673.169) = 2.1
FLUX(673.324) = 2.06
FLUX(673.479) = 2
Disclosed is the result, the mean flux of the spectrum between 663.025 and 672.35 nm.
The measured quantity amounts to 1.9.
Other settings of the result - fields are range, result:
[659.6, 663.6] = 1.86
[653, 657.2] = 1.89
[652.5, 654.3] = 1.99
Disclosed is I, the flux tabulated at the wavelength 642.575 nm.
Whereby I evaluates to 1.32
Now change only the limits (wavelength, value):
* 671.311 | 1.73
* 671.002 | 1.71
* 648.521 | 2.02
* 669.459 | 1.87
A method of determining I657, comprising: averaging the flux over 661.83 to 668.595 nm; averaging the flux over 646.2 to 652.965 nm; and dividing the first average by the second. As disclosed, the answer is 0.9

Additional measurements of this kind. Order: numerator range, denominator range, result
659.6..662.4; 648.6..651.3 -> 0.95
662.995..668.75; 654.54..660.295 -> 1.03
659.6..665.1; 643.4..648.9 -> 0.95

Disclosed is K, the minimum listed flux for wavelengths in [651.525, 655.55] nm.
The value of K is 1.68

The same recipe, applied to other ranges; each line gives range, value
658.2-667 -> 1.63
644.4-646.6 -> 1.79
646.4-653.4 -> 1.83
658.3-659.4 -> 1.73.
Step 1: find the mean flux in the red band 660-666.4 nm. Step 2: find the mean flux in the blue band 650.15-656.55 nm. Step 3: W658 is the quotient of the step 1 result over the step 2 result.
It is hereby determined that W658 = 0.98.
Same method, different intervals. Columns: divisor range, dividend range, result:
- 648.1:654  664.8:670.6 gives 0.97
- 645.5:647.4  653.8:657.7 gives 0.92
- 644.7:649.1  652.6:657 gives 0.95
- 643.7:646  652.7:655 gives 1.04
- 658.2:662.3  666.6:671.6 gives 1.01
